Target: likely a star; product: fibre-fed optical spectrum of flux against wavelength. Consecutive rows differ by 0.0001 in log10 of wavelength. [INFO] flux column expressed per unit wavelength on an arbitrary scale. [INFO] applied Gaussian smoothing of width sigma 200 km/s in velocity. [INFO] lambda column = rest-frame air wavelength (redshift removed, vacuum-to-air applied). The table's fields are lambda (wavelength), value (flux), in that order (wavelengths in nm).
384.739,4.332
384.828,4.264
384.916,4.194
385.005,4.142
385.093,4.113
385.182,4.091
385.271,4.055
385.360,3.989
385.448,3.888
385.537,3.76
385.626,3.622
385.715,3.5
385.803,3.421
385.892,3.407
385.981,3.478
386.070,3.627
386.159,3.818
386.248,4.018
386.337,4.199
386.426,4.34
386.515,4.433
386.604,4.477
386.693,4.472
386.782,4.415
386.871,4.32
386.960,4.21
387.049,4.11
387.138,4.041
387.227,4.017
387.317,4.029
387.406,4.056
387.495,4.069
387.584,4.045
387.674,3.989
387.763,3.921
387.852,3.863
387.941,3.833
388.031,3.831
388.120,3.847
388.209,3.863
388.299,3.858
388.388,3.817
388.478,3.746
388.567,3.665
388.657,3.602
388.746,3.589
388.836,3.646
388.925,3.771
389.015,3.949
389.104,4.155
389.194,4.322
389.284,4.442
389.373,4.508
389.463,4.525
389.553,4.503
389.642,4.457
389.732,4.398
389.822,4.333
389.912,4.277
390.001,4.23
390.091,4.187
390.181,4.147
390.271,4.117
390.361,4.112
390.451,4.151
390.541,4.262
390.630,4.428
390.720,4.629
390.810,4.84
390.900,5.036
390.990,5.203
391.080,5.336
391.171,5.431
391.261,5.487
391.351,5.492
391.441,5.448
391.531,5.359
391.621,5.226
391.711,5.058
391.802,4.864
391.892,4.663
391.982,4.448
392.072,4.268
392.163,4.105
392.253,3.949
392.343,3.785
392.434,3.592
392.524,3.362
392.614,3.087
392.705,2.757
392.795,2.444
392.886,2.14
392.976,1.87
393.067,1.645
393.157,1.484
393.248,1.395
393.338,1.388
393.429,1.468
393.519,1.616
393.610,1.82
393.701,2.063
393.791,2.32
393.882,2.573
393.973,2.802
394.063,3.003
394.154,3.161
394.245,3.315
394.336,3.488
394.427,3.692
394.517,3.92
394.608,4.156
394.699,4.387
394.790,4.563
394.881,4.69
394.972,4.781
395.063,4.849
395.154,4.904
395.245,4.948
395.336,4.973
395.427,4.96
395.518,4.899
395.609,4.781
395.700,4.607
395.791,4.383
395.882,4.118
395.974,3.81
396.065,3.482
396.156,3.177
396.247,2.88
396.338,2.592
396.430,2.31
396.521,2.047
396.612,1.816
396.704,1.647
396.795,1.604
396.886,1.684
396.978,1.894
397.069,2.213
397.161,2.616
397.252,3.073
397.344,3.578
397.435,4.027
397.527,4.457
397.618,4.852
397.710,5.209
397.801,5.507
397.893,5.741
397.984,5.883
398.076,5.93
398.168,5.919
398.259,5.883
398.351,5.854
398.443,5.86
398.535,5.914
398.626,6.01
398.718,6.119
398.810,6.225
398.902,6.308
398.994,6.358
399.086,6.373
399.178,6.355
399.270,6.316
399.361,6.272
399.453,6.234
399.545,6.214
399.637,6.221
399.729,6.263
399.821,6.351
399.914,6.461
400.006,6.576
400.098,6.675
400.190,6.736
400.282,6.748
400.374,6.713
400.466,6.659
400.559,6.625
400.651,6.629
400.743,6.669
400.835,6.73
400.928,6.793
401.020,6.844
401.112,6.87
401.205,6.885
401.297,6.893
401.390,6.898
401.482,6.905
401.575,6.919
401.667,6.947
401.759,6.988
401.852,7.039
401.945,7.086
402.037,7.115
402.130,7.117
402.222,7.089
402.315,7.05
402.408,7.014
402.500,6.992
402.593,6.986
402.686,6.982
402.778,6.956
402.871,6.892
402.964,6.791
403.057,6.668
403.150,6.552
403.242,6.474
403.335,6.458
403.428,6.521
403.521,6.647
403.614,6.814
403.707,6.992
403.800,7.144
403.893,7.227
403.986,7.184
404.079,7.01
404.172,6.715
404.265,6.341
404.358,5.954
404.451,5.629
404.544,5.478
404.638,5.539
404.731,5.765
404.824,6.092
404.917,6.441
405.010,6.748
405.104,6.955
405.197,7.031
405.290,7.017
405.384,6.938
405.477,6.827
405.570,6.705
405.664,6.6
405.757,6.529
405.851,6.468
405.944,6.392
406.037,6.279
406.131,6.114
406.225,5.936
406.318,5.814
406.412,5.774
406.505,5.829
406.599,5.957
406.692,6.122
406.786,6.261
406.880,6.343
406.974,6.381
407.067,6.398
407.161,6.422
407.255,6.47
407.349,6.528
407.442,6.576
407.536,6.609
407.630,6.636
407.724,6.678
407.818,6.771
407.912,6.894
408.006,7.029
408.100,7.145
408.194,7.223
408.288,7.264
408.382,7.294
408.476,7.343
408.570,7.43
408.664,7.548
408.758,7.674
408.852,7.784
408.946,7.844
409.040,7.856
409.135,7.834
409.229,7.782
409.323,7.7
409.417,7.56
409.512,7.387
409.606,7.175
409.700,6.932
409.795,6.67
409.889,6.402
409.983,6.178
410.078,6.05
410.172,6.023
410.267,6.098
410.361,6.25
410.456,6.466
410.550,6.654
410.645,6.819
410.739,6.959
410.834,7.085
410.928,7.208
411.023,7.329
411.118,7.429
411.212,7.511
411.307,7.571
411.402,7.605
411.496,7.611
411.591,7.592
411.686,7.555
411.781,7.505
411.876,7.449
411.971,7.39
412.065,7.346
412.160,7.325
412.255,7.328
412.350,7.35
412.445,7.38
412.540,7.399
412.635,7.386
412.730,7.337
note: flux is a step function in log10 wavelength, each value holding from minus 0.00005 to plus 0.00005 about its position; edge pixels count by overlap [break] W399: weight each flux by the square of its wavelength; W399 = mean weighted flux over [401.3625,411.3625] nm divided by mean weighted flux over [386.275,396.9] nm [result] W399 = 1.9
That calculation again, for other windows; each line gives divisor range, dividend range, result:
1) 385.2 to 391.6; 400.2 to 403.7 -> 1.74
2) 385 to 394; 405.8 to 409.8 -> 1.94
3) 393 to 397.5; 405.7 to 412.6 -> 2.34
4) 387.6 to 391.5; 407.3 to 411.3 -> 1.80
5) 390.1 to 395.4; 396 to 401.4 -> 1.42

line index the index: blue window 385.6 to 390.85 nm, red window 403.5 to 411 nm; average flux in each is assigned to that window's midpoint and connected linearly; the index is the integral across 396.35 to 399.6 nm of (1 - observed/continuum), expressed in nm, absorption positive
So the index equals 0.47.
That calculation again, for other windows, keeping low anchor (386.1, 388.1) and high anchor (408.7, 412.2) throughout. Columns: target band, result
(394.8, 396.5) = 0.35 nm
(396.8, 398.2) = 0.36 nm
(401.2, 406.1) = -0.34 nm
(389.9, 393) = 0.25 nm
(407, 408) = 0.03 nm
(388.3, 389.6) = 0.10 nm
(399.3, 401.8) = -0.33 nm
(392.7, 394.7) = 0.99 nm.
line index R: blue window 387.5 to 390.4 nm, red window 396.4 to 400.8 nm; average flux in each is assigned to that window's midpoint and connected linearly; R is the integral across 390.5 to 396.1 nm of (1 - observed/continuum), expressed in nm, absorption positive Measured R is 0.86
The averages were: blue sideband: 4.05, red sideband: 5.22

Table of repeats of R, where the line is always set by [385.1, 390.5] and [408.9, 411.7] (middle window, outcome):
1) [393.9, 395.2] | 0.26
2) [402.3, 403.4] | -0.13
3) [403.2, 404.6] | -0.08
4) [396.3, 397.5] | 0.65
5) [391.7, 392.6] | 0.09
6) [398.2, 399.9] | -0.19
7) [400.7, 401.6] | -0.15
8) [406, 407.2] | 0.09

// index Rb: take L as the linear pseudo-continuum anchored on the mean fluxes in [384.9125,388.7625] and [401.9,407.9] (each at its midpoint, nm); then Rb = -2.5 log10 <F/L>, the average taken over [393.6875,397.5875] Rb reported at 0.43 mag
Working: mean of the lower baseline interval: 3.95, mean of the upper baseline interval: 6.56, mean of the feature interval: 3.49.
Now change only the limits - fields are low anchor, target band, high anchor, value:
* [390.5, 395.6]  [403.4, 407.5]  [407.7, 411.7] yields -0.025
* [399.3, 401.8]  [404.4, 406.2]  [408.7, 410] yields 0.106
